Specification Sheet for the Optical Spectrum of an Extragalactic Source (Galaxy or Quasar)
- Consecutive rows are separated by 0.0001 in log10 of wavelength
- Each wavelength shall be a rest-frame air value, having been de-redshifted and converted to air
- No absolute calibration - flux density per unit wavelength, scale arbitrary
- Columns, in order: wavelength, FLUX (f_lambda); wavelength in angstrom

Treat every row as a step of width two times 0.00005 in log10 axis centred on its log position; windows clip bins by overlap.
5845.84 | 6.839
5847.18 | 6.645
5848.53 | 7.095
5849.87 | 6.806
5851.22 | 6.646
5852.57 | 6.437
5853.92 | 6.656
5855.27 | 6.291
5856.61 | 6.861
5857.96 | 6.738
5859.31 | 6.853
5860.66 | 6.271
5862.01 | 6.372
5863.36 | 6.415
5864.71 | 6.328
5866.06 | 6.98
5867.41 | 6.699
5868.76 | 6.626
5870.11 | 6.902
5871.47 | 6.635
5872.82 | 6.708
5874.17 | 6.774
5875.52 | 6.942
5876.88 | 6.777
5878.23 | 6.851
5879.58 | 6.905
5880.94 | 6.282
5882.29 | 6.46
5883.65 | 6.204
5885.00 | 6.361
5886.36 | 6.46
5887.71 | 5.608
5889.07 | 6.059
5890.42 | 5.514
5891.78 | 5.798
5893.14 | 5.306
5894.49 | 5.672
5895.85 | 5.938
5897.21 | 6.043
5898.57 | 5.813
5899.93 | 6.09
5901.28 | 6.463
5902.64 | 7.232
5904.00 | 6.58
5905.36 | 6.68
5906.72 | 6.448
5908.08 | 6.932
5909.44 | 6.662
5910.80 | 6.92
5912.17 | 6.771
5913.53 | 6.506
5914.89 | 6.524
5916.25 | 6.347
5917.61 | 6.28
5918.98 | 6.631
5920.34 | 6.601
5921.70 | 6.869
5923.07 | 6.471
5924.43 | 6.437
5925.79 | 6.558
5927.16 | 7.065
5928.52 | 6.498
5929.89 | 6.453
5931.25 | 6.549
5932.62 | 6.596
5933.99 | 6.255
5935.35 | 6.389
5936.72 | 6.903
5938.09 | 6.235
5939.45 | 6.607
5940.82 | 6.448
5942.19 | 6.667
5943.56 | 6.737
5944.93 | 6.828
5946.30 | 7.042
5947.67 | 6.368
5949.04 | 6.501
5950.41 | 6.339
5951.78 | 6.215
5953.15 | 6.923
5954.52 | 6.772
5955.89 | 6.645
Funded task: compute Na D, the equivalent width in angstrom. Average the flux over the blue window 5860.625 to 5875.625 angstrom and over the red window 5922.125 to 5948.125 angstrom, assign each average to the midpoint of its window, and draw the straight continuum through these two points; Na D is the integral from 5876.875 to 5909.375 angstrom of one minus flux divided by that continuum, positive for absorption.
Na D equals 1.7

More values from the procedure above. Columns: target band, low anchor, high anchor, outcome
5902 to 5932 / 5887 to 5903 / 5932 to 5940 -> -1.9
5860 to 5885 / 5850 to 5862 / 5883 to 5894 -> -1.5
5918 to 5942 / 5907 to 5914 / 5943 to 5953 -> 0.4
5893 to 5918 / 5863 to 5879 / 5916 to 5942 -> 0.8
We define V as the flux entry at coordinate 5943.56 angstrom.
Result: 6.737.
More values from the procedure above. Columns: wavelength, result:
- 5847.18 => 6.645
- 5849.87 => 6.806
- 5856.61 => 6.861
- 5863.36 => 6.415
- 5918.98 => 6.631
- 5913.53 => 6.506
